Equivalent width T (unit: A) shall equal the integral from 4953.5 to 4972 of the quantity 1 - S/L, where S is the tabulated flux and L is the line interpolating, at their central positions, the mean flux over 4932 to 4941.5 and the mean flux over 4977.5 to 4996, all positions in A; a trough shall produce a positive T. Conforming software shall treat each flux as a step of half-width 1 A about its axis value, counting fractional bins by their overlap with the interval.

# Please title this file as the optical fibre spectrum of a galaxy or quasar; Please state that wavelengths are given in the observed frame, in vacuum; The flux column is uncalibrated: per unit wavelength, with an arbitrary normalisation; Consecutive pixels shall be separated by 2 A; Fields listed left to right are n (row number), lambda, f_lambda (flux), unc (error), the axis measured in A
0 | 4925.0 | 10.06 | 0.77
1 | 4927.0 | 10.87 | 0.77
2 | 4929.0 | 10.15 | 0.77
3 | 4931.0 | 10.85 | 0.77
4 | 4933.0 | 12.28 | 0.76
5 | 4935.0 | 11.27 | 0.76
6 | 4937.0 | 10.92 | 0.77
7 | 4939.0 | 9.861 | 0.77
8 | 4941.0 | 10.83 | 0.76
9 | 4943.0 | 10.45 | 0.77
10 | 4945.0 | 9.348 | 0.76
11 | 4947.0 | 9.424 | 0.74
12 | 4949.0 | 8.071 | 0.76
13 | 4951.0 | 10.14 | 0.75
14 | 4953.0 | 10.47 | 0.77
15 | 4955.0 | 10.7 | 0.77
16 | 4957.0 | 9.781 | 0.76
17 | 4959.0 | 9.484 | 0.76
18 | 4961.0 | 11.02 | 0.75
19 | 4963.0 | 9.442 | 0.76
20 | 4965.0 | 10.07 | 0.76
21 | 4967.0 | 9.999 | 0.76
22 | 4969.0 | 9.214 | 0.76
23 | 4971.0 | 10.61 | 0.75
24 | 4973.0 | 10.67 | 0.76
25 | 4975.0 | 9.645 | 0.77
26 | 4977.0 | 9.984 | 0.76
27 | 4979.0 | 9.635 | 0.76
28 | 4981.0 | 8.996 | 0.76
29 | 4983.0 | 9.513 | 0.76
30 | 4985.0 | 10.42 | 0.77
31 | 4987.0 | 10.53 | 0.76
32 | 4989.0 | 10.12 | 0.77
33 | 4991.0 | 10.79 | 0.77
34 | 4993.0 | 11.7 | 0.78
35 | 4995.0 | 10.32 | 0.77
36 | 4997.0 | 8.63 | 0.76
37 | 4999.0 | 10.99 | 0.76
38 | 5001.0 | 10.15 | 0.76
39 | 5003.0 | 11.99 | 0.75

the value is 1.0 A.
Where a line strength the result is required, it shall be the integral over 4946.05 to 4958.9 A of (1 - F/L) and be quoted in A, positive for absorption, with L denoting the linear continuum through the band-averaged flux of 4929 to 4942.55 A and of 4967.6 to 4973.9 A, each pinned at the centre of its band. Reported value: 1.0 A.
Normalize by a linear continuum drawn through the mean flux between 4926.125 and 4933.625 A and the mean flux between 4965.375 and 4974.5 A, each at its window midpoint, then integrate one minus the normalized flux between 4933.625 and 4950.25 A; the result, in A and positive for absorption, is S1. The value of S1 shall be 1.0 A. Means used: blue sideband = 11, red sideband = 10.1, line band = 10.1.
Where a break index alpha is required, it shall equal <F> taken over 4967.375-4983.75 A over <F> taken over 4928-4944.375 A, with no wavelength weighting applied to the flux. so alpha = 0.91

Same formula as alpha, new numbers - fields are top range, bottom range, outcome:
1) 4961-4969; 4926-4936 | 0.89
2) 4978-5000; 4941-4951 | 1.06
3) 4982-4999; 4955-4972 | 1.03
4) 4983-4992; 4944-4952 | 1.12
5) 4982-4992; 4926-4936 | 0.93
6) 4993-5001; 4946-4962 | 1.03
